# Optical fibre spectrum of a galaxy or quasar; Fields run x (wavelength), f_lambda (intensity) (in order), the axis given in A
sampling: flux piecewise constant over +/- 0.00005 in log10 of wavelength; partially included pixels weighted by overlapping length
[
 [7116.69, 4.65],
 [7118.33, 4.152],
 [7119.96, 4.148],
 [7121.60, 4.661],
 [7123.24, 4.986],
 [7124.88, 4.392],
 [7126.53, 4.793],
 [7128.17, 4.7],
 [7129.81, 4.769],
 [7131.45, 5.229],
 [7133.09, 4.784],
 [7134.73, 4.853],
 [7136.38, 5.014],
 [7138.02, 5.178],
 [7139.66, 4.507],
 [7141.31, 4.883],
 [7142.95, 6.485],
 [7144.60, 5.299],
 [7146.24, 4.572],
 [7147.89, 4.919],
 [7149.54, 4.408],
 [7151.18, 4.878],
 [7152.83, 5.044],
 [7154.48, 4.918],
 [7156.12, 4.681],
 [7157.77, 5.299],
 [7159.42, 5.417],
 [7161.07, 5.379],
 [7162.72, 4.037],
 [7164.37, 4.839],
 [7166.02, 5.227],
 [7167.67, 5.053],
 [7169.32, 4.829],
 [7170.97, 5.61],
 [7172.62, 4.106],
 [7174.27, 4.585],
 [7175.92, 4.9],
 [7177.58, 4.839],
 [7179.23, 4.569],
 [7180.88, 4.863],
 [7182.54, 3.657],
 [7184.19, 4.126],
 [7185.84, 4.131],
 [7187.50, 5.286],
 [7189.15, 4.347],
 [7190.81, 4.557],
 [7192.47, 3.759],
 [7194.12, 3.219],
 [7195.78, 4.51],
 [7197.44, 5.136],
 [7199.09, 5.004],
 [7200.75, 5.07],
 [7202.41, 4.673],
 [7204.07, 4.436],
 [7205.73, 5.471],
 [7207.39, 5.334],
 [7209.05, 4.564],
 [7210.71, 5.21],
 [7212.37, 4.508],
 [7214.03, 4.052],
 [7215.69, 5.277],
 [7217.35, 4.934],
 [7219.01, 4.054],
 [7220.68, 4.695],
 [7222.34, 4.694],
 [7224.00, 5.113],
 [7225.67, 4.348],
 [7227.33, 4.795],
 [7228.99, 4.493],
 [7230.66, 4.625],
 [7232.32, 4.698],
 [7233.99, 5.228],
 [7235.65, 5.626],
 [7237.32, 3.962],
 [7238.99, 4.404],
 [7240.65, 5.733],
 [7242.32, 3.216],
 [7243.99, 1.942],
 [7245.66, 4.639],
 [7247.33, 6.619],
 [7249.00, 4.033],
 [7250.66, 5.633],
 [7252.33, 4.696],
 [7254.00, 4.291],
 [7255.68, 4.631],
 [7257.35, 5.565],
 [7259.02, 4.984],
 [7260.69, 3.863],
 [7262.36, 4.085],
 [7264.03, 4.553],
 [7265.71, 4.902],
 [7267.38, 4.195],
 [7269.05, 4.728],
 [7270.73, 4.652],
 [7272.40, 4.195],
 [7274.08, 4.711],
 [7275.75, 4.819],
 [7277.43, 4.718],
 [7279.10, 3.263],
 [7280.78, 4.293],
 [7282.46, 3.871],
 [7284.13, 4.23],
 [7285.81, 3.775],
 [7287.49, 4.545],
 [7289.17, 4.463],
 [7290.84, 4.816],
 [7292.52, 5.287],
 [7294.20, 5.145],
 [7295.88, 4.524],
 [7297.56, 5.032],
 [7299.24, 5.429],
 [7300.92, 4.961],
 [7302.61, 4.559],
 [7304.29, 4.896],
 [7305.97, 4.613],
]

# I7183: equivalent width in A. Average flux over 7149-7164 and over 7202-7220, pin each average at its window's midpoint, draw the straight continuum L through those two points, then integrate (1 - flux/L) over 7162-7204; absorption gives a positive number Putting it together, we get 2.1 A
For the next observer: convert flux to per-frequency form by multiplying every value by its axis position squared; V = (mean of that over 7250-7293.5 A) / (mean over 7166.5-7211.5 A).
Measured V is 1.0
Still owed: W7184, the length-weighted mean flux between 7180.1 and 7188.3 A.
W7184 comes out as 4.41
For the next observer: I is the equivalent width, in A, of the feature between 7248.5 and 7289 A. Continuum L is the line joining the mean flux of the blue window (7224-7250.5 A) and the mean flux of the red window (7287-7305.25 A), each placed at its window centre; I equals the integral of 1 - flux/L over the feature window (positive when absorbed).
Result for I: 2.4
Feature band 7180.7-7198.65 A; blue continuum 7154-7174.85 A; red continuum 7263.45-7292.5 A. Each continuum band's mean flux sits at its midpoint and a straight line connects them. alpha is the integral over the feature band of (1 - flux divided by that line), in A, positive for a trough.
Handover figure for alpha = 1.8 A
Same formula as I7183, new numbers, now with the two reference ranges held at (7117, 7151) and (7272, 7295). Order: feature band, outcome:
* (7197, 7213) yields -1.01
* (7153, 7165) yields -0.44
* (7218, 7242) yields -0.70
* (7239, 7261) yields -0.41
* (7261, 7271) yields 0.02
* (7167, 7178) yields -0.25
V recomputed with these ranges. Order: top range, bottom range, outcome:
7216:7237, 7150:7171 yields 0.97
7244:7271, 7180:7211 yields 1.04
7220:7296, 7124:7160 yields 0.95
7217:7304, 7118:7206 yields 0.99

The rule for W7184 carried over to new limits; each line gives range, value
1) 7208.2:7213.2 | 4.76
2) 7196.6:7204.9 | 4.86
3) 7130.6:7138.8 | 5.01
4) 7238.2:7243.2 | 4.43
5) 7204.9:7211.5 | 5.14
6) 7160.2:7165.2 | 4.76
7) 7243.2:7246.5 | 3.31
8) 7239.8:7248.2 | 4.43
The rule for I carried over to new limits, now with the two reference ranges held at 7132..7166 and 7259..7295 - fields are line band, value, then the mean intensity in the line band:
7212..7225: 0.1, 4.67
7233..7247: 0.5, 4.43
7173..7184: 0.8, 4.52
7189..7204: 0.9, 4.48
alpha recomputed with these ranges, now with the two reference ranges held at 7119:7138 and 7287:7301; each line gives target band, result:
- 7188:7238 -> 1.7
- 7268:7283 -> 1.6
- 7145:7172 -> -0.8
